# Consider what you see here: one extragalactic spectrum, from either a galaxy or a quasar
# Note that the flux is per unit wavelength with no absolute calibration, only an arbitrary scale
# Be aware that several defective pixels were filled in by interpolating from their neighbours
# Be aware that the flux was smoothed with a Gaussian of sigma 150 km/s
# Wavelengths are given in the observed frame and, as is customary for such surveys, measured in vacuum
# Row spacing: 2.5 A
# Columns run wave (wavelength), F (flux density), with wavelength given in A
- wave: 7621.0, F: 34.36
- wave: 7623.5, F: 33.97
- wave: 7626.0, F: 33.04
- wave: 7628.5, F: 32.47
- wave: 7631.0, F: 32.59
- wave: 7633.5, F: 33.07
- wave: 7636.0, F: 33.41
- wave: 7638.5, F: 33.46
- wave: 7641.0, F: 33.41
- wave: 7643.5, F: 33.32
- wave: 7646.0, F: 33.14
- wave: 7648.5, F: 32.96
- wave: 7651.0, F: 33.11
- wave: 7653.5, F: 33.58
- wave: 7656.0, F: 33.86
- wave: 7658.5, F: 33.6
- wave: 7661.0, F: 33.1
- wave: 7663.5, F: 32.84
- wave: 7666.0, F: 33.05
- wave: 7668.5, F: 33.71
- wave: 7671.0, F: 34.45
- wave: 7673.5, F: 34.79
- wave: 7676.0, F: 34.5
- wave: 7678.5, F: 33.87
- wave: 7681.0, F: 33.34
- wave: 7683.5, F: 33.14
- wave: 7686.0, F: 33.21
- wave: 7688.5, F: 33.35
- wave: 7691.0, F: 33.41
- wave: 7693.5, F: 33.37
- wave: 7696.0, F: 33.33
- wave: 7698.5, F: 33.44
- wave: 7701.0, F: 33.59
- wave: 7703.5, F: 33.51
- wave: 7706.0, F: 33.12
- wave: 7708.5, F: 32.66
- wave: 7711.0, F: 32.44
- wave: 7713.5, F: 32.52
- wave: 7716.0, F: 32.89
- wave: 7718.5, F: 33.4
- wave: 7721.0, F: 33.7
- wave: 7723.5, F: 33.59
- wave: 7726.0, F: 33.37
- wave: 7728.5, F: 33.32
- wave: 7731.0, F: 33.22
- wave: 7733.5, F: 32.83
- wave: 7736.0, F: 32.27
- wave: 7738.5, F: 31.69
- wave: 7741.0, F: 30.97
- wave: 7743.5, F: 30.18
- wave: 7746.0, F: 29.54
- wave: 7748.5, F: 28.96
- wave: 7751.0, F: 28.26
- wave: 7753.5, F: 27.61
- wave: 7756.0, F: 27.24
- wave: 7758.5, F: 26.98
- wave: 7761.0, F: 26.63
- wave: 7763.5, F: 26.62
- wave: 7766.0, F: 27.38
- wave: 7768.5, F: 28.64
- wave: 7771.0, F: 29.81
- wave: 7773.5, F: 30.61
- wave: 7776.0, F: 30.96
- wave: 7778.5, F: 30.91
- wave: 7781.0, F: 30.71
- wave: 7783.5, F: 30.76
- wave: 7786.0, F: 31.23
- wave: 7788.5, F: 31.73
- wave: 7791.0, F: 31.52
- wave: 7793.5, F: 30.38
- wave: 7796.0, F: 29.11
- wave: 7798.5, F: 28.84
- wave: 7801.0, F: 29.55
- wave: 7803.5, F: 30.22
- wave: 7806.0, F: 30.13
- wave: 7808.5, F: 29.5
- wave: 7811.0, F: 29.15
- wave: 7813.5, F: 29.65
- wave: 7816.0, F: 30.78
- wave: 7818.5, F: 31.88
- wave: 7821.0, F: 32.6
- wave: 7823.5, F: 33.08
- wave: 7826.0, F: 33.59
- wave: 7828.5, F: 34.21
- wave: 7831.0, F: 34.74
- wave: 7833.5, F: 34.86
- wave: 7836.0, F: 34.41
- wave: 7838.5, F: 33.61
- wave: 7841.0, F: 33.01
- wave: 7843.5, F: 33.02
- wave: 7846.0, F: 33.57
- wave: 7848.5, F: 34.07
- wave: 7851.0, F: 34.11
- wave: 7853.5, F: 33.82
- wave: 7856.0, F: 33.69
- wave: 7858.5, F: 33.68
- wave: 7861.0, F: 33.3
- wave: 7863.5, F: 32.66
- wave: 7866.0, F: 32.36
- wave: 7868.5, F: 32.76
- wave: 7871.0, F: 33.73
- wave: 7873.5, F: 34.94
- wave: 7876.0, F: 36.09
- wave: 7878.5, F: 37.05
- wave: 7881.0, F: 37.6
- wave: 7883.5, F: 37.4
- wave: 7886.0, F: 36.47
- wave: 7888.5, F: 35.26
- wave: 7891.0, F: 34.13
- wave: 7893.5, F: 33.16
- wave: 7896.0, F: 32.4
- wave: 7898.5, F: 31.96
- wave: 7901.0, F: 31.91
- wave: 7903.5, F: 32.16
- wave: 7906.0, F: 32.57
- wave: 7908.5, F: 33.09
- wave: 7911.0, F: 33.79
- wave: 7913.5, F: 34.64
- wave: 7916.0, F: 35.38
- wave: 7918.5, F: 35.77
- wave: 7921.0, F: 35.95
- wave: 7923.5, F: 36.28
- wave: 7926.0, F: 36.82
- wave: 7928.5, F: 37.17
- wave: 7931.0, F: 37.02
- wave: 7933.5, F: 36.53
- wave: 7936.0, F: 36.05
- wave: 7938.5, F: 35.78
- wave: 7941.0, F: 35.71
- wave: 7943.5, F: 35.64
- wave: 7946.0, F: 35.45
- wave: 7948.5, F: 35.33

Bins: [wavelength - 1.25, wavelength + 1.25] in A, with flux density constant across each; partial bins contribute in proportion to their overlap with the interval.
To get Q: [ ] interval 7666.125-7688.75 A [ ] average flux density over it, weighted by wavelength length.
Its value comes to 33.8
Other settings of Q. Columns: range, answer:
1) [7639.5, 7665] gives 33.3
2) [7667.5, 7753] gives 32.7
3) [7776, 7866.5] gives 32.1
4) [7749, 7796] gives 29.3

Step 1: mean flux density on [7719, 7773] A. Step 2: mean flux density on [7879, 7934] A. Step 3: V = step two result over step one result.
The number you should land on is 1.16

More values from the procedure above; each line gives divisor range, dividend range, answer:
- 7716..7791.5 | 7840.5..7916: 1.11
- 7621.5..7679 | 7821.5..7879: 1.01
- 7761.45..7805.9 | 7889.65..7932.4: 1.15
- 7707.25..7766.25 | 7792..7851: 1.04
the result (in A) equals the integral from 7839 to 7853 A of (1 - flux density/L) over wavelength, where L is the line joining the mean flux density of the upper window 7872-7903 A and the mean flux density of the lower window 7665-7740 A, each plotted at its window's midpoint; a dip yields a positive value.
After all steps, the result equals 0.4 A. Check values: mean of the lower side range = 33.3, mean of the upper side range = 34.8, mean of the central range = 33.6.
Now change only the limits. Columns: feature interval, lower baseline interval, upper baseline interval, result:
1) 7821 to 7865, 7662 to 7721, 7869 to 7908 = 0.61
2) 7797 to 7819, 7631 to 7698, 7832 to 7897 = 2.69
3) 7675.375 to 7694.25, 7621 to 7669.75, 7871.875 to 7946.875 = 0.03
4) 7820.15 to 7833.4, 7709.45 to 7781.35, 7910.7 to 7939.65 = -0.29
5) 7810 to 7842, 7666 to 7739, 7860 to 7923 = 1.13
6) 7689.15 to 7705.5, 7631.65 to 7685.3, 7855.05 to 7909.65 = 0.08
